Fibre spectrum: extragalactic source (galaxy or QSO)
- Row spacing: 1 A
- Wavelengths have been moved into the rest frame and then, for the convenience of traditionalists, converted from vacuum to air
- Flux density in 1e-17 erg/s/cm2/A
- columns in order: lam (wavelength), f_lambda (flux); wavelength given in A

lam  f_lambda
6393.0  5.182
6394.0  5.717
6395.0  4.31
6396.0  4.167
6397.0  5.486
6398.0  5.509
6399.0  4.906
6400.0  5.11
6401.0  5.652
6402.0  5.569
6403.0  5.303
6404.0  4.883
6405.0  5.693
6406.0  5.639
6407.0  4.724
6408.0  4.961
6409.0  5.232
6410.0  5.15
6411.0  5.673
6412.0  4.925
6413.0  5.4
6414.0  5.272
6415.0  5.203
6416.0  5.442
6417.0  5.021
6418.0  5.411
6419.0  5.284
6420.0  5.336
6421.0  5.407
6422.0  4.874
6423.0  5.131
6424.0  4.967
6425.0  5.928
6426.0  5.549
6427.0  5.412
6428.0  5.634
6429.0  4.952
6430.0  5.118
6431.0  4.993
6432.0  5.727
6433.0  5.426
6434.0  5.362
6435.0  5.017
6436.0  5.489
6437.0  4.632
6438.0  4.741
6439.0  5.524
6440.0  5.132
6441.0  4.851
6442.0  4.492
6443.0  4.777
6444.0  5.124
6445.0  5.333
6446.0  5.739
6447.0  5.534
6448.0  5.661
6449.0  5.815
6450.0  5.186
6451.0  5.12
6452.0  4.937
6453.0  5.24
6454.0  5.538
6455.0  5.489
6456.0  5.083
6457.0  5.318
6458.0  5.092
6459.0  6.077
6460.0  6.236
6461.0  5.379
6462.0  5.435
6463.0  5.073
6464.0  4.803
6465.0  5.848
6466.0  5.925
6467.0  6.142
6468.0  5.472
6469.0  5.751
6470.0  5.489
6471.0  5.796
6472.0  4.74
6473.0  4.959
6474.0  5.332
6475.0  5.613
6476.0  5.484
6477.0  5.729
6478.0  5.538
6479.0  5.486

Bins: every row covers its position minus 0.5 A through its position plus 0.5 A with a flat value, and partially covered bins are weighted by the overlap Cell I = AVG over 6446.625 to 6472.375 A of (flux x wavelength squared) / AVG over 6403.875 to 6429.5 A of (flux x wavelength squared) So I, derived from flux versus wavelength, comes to 1.05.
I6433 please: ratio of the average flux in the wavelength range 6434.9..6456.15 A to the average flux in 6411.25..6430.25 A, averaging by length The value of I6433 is 0.99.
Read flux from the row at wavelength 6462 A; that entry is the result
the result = 5.435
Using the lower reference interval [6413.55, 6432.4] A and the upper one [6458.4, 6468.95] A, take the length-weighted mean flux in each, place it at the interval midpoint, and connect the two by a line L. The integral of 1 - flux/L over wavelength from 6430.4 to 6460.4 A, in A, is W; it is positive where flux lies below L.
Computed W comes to 1.1 A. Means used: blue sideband 5.3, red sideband 5.64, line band 5.29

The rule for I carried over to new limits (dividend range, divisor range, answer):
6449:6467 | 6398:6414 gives 1.05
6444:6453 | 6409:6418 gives 1.03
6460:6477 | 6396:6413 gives 1.07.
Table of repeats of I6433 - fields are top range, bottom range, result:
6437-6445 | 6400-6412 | 0.94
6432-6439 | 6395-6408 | 1.00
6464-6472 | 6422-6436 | 1.06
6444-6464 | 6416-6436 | 1.02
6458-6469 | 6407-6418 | 1.08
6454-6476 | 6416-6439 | 1.04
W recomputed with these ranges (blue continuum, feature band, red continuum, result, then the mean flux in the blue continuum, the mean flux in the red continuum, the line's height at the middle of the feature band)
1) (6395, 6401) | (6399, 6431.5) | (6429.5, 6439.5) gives -1.0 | 5.03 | 5.2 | 5.11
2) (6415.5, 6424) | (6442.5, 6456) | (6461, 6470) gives 0.2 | 5.22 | 5.54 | 5.43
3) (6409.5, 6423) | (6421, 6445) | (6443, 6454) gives 0.6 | 5.26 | 5.35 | 5.3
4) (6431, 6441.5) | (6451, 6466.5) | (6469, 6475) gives -0.4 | 5.18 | 5.33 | 5.28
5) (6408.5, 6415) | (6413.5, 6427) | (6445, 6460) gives 0.0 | 5.27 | 5.44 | 5.31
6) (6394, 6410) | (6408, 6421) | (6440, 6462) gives -0.2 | 5.16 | 5.33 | 5.2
